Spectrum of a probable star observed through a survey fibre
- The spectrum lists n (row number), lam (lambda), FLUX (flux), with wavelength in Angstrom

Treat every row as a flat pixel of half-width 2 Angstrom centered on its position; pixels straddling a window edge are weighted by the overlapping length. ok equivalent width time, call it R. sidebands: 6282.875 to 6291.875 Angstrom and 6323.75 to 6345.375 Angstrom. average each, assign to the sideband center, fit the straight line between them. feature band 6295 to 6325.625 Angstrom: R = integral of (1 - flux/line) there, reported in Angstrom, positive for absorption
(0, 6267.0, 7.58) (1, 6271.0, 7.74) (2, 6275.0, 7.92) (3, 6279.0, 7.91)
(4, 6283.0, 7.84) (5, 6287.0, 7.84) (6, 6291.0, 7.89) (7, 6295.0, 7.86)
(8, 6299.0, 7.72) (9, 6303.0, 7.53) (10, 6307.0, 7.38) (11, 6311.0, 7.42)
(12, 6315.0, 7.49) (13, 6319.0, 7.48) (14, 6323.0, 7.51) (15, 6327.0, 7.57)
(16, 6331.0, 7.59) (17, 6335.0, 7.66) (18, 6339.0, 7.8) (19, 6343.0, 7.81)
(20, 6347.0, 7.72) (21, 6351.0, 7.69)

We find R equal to 0.9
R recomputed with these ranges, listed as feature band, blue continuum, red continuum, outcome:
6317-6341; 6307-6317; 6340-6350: 0.0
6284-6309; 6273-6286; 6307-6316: -0.2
